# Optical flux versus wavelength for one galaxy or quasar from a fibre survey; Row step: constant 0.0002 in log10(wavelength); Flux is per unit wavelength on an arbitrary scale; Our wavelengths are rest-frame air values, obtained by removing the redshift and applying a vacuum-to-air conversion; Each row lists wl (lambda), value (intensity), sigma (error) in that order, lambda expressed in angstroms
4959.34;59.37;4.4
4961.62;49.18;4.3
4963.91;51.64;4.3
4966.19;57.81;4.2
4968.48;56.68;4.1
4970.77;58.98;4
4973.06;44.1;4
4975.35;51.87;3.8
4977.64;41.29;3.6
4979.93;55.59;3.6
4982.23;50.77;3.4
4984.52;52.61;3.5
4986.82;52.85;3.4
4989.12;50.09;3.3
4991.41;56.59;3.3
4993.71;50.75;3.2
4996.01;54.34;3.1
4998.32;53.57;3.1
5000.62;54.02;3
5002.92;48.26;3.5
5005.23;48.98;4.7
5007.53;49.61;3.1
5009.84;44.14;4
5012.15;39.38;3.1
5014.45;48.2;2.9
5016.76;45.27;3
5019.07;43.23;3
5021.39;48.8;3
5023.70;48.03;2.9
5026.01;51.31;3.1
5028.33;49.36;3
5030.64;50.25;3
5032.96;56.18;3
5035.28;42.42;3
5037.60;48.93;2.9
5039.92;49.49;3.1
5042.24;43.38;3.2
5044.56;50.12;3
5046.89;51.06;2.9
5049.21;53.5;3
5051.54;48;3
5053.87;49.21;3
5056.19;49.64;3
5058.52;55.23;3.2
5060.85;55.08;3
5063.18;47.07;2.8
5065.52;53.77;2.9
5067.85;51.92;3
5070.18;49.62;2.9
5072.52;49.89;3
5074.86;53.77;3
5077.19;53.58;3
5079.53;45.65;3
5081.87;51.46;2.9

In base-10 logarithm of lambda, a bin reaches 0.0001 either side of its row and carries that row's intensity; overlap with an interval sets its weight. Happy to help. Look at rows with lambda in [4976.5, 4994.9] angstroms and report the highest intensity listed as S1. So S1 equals 56.59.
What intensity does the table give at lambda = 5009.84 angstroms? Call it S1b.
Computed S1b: 44.14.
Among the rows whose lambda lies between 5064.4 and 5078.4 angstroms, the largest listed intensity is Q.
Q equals 53.77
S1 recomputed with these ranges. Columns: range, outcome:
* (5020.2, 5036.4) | 56.18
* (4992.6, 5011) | 54.34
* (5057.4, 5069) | 55.23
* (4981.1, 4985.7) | 52.61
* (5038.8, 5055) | 53.5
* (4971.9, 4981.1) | 55.59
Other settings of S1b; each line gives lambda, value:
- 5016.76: 45.27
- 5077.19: 53.58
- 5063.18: 47.07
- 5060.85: 55.08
